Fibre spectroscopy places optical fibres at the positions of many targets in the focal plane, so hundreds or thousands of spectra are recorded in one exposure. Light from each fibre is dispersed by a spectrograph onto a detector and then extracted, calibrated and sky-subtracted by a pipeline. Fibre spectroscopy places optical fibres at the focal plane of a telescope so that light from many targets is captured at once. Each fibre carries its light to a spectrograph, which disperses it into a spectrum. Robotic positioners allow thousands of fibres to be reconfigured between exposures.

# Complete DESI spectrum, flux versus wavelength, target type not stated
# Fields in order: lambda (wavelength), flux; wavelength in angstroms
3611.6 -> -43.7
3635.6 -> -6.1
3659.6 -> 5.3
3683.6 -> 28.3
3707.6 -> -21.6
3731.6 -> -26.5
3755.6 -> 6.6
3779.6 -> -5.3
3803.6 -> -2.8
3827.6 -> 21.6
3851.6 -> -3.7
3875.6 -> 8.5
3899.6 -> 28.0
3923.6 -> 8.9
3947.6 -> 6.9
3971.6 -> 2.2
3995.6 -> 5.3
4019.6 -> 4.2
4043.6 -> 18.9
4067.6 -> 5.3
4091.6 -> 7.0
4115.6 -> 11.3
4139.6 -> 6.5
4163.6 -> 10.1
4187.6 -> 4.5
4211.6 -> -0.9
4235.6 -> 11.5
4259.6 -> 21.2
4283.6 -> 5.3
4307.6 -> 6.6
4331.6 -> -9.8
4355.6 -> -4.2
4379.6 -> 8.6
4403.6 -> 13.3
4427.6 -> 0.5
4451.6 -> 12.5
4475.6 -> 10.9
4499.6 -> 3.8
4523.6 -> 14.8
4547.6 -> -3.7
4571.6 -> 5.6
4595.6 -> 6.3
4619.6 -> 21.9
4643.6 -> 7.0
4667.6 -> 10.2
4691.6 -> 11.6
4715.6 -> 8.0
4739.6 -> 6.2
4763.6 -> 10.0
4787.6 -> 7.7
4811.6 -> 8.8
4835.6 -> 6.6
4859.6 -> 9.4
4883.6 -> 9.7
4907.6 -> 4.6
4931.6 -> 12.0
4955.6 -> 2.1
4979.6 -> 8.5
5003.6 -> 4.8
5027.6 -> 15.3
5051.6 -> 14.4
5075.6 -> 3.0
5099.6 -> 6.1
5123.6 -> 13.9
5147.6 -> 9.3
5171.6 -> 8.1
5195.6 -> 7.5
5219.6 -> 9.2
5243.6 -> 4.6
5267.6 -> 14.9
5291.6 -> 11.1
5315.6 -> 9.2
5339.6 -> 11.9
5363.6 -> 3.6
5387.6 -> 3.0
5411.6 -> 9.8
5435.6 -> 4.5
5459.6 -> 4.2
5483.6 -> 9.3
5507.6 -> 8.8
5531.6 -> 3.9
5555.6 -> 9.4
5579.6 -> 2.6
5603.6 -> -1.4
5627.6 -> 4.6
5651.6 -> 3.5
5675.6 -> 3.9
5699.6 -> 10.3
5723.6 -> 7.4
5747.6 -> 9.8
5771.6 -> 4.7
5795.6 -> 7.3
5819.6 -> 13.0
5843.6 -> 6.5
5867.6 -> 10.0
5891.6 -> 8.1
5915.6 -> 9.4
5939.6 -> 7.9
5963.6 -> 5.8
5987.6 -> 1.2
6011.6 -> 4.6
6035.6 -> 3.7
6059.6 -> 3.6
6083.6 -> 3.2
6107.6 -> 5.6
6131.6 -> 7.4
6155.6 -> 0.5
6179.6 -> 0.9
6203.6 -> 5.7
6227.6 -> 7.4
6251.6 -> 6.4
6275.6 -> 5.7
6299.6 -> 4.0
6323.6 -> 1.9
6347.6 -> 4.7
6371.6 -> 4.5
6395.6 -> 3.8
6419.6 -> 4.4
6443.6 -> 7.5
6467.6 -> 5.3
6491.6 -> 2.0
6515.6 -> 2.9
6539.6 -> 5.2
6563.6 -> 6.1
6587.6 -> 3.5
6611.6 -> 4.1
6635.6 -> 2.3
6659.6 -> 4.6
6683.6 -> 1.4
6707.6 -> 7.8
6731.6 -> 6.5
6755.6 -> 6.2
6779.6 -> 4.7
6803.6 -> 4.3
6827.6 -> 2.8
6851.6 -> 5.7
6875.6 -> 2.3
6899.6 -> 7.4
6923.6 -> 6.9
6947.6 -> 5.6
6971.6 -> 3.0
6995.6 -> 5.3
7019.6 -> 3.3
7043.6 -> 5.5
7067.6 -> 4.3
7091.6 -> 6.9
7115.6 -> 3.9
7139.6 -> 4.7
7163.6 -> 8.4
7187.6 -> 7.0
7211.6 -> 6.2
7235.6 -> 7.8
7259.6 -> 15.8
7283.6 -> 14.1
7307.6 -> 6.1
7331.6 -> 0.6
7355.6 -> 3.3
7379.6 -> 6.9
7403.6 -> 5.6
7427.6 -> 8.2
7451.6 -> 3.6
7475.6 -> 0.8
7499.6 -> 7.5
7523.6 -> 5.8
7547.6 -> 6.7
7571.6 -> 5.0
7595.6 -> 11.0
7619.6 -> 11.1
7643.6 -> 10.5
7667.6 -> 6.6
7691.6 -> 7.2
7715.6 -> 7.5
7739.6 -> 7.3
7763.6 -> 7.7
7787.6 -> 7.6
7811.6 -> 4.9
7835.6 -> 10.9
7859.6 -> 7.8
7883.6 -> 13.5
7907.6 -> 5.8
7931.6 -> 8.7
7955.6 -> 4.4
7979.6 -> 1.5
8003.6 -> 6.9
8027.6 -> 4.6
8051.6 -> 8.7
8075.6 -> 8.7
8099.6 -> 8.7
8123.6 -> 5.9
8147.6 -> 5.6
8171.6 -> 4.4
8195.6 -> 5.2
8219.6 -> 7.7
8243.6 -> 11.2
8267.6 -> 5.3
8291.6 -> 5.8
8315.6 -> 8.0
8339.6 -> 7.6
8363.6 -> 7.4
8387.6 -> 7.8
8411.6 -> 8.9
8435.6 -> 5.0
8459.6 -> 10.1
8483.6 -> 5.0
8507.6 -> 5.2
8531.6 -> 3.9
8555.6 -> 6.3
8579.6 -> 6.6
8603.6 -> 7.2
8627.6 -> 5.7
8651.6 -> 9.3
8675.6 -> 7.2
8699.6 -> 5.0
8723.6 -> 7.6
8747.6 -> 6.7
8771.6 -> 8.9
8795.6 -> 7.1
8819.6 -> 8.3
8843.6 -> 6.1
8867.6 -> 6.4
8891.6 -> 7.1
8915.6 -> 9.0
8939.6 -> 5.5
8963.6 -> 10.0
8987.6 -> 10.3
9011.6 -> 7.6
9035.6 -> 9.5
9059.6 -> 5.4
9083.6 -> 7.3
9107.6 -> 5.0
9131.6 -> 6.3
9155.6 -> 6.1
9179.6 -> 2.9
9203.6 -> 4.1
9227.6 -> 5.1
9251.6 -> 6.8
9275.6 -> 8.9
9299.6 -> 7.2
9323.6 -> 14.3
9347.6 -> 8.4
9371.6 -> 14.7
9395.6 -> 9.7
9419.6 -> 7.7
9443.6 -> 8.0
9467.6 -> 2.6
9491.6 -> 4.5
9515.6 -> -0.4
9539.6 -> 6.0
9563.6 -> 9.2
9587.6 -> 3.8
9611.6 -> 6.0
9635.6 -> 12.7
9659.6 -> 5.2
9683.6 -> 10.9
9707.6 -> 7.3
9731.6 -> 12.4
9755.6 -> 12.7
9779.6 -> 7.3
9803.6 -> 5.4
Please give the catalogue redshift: 0.95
